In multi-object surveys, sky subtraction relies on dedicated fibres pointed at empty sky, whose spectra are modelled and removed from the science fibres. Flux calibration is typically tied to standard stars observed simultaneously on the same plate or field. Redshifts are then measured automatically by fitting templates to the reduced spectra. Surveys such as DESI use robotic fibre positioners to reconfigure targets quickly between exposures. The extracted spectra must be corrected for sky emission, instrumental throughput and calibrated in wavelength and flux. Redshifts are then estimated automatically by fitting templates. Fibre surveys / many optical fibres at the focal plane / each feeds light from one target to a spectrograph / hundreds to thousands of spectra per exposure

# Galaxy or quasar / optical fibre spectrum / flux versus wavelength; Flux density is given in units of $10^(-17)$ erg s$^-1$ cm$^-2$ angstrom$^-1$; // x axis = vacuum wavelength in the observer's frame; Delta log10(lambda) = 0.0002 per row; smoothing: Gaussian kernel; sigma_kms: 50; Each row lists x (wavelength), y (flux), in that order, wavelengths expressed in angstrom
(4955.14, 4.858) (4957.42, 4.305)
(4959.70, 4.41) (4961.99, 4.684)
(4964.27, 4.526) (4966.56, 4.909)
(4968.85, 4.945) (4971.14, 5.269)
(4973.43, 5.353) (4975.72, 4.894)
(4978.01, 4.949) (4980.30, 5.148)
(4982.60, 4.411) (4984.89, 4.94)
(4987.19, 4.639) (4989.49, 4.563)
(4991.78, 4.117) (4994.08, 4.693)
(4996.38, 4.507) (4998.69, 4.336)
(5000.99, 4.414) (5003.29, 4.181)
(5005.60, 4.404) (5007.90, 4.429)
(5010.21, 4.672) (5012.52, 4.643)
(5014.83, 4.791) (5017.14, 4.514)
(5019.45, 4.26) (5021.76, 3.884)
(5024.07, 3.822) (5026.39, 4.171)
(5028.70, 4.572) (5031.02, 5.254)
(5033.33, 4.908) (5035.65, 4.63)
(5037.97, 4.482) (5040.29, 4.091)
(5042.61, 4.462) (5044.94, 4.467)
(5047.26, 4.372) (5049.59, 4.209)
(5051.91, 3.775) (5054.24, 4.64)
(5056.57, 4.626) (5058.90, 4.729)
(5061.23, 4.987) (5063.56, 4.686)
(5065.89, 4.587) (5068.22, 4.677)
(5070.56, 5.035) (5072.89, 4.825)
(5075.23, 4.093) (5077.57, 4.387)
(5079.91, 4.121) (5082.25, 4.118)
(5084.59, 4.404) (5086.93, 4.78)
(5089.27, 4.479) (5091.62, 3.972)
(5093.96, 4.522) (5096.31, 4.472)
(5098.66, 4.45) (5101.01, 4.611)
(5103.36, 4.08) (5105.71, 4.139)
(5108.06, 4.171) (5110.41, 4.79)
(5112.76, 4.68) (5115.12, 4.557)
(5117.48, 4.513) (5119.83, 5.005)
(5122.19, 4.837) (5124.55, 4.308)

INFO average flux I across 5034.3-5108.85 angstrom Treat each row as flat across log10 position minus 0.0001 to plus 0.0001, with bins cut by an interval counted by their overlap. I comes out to 4.44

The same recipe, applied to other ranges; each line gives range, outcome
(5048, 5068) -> 4.53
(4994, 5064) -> 4.47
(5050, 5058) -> 4.35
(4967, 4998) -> 4.8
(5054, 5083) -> 4.58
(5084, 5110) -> 4.38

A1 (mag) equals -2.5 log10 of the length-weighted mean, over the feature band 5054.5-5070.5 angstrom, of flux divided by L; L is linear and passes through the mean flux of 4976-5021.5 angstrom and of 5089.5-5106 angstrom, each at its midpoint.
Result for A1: -0.08 mag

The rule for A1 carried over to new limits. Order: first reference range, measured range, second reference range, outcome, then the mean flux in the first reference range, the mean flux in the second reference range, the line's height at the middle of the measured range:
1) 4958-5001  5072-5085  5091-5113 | 0.04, 4.72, 4.39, 4.45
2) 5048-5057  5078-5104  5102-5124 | 0.02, 4.29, 4.53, 4.44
